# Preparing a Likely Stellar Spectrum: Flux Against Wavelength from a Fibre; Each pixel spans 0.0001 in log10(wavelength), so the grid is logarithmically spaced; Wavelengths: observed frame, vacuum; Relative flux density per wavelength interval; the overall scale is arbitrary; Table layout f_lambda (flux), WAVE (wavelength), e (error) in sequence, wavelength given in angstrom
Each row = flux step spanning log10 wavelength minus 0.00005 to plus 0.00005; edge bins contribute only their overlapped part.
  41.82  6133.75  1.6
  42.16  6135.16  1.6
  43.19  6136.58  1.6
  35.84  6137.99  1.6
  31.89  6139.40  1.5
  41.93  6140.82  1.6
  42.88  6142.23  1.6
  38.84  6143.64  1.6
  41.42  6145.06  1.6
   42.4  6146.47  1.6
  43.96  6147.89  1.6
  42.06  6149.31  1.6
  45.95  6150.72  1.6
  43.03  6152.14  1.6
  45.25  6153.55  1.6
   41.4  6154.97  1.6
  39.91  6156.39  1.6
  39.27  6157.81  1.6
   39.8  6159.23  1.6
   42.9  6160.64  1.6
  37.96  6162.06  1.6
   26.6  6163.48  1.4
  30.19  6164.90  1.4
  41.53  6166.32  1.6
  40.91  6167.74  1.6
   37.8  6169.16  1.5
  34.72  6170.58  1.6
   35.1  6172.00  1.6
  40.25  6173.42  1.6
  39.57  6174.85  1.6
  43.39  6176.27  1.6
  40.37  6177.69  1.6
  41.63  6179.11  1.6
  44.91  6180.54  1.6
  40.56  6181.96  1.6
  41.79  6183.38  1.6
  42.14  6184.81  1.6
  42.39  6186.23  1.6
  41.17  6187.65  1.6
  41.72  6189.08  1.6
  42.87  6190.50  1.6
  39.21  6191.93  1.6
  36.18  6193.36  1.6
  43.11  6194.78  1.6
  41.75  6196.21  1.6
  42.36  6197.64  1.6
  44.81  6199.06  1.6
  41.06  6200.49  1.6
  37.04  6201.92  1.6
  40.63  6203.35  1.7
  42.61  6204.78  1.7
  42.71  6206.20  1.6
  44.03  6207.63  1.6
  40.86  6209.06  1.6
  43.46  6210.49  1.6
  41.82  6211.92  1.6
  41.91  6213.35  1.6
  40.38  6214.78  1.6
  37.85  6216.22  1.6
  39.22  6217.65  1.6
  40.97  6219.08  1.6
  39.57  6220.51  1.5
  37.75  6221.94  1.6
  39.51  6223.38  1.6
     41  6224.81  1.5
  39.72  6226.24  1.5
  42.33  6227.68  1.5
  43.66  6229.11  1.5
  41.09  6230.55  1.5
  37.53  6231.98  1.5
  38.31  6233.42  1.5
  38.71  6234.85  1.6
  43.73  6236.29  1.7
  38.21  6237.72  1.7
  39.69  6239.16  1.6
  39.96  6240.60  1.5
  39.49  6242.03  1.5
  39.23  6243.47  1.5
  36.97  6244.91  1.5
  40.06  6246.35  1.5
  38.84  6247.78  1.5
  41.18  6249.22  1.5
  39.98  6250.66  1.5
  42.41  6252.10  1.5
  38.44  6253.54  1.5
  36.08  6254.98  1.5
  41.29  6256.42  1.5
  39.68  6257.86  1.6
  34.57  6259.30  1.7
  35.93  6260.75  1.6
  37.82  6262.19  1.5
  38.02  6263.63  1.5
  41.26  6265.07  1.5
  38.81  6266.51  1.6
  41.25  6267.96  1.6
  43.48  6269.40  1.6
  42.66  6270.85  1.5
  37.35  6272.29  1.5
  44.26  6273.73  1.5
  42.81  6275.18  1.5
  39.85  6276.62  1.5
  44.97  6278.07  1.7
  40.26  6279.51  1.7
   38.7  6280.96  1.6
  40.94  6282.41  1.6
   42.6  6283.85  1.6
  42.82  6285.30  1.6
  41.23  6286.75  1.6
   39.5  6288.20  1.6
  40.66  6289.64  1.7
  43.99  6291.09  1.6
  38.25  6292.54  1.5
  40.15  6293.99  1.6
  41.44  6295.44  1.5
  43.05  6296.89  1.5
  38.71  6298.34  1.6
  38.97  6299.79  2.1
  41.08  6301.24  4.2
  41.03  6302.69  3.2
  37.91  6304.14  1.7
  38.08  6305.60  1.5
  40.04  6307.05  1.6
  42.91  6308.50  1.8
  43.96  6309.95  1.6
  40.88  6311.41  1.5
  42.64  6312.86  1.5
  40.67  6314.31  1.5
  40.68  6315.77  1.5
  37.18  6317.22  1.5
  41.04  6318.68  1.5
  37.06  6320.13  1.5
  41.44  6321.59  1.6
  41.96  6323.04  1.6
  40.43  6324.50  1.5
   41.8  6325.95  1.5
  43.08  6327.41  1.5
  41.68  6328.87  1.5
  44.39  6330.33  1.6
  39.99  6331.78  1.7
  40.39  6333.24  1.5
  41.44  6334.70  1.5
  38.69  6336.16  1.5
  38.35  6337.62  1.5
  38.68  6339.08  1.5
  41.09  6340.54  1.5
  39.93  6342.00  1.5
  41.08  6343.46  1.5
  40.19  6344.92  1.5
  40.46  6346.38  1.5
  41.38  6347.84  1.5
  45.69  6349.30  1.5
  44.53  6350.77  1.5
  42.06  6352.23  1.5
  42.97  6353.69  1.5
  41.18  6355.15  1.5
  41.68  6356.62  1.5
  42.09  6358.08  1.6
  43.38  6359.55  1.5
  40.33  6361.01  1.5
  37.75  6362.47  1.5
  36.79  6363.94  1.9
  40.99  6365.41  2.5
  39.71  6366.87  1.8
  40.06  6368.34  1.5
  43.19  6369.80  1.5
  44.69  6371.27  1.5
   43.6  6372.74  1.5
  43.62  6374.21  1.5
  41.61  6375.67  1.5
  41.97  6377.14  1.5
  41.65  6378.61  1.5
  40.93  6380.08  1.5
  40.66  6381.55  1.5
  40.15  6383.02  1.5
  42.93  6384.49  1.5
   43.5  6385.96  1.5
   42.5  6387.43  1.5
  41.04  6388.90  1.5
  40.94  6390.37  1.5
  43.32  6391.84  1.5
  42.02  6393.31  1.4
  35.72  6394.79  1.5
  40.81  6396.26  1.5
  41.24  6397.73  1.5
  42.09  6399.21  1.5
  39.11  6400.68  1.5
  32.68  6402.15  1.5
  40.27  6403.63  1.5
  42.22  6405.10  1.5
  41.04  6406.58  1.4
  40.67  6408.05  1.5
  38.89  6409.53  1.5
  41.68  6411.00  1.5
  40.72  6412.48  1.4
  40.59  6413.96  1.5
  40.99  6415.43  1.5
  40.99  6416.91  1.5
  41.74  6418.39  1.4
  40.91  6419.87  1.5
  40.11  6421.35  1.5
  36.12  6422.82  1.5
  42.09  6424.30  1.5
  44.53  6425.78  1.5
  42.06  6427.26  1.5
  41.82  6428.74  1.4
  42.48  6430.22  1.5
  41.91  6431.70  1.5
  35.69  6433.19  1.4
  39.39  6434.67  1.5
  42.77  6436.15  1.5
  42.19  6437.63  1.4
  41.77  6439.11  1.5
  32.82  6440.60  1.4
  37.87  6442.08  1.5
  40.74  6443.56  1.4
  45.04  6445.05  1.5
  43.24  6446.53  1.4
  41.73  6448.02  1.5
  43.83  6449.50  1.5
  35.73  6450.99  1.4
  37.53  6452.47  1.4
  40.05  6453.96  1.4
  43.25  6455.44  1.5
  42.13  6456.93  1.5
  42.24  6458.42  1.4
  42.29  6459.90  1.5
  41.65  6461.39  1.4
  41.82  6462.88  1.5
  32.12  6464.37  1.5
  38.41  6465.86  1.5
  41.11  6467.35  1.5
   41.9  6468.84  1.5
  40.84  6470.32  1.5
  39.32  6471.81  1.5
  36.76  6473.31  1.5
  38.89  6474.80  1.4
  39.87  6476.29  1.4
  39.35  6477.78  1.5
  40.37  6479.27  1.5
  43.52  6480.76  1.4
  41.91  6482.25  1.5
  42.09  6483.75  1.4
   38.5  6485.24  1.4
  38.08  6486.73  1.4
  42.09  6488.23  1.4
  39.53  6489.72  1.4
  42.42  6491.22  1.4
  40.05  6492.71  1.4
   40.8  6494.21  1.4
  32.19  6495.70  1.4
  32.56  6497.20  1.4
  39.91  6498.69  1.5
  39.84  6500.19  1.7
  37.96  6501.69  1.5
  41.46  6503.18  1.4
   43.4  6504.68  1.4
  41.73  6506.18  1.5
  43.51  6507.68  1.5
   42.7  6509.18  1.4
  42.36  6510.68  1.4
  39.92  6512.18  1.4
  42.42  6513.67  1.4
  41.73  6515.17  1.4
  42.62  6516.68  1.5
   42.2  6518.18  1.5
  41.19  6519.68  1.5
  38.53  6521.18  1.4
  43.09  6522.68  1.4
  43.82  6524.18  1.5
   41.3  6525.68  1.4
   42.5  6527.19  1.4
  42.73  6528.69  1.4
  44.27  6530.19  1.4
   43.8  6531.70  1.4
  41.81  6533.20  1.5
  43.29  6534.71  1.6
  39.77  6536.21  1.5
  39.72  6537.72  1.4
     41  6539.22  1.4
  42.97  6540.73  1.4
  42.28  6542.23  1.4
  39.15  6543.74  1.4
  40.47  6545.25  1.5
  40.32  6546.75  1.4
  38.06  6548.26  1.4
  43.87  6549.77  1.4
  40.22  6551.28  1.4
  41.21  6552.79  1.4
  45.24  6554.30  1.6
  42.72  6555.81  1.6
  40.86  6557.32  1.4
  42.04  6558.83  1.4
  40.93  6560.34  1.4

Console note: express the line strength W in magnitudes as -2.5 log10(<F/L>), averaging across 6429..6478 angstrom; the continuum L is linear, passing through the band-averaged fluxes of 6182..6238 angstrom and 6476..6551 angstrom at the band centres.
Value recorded 0.020 mag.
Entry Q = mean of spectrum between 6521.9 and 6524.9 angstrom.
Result 43.5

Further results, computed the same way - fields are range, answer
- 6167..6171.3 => 37.8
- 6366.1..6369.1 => 40.1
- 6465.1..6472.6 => 40.3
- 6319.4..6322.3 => 39.2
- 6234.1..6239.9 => 40.1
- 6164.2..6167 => 35.8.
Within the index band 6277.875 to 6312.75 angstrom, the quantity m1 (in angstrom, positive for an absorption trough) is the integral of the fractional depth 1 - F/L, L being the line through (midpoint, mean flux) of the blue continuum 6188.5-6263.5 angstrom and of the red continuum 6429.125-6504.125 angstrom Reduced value -0.7 angstrom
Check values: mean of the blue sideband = 40.2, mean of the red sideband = 40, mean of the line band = 40.9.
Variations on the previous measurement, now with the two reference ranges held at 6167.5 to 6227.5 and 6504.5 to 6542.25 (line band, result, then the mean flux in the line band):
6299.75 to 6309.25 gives 0.25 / 40.1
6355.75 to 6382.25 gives 0.05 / 41.4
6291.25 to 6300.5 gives 0.18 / 40.3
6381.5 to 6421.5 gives 0.84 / 40.7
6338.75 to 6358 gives -0.15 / 41.7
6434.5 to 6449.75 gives 0.27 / 41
